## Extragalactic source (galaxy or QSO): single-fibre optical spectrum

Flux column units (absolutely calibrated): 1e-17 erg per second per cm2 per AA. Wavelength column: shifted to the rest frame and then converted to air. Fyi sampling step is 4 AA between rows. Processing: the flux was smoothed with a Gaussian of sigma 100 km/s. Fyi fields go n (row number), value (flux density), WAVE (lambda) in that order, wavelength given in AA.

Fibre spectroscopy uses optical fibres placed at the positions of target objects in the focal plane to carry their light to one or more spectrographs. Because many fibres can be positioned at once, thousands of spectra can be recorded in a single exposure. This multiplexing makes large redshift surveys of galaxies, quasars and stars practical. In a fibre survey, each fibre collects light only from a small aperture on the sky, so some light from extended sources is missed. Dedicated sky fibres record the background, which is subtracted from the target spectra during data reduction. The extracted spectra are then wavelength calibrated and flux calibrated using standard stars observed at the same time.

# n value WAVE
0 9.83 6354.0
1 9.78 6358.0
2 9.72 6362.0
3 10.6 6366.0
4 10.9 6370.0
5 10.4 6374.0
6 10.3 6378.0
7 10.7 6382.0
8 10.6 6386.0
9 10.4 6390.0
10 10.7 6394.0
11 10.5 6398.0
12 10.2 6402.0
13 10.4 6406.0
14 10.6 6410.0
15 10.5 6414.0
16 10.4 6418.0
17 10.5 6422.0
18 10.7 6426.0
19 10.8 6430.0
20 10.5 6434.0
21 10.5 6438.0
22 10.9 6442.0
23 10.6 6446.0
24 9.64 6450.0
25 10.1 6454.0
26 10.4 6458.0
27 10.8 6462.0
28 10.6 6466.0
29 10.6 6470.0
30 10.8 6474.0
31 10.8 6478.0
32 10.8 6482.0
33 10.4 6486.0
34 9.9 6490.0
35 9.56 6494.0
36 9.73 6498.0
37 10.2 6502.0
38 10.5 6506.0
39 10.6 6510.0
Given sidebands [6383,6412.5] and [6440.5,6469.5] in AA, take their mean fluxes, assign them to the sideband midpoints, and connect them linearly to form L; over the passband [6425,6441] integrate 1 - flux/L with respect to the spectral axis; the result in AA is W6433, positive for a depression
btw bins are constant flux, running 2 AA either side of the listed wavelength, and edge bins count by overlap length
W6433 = -0.3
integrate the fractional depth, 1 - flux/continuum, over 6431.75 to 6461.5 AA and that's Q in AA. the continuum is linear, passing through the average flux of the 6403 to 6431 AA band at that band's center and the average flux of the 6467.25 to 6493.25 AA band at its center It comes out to 0.3 AA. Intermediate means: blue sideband 10.5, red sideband 10.5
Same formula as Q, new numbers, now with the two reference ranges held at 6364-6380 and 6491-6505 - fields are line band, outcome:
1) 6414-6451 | -1.1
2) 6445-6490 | -1.9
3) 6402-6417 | -0.1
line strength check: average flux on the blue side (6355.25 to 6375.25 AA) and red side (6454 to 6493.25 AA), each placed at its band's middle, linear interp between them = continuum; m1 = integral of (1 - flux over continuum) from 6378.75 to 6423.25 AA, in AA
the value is -0.7 AA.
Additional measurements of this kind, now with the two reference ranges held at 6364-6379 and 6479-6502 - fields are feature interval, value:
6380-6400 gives -0.16 AA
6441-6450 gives -0.17 AA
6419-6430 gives -0.27 AA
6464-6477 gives -0.62 AA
